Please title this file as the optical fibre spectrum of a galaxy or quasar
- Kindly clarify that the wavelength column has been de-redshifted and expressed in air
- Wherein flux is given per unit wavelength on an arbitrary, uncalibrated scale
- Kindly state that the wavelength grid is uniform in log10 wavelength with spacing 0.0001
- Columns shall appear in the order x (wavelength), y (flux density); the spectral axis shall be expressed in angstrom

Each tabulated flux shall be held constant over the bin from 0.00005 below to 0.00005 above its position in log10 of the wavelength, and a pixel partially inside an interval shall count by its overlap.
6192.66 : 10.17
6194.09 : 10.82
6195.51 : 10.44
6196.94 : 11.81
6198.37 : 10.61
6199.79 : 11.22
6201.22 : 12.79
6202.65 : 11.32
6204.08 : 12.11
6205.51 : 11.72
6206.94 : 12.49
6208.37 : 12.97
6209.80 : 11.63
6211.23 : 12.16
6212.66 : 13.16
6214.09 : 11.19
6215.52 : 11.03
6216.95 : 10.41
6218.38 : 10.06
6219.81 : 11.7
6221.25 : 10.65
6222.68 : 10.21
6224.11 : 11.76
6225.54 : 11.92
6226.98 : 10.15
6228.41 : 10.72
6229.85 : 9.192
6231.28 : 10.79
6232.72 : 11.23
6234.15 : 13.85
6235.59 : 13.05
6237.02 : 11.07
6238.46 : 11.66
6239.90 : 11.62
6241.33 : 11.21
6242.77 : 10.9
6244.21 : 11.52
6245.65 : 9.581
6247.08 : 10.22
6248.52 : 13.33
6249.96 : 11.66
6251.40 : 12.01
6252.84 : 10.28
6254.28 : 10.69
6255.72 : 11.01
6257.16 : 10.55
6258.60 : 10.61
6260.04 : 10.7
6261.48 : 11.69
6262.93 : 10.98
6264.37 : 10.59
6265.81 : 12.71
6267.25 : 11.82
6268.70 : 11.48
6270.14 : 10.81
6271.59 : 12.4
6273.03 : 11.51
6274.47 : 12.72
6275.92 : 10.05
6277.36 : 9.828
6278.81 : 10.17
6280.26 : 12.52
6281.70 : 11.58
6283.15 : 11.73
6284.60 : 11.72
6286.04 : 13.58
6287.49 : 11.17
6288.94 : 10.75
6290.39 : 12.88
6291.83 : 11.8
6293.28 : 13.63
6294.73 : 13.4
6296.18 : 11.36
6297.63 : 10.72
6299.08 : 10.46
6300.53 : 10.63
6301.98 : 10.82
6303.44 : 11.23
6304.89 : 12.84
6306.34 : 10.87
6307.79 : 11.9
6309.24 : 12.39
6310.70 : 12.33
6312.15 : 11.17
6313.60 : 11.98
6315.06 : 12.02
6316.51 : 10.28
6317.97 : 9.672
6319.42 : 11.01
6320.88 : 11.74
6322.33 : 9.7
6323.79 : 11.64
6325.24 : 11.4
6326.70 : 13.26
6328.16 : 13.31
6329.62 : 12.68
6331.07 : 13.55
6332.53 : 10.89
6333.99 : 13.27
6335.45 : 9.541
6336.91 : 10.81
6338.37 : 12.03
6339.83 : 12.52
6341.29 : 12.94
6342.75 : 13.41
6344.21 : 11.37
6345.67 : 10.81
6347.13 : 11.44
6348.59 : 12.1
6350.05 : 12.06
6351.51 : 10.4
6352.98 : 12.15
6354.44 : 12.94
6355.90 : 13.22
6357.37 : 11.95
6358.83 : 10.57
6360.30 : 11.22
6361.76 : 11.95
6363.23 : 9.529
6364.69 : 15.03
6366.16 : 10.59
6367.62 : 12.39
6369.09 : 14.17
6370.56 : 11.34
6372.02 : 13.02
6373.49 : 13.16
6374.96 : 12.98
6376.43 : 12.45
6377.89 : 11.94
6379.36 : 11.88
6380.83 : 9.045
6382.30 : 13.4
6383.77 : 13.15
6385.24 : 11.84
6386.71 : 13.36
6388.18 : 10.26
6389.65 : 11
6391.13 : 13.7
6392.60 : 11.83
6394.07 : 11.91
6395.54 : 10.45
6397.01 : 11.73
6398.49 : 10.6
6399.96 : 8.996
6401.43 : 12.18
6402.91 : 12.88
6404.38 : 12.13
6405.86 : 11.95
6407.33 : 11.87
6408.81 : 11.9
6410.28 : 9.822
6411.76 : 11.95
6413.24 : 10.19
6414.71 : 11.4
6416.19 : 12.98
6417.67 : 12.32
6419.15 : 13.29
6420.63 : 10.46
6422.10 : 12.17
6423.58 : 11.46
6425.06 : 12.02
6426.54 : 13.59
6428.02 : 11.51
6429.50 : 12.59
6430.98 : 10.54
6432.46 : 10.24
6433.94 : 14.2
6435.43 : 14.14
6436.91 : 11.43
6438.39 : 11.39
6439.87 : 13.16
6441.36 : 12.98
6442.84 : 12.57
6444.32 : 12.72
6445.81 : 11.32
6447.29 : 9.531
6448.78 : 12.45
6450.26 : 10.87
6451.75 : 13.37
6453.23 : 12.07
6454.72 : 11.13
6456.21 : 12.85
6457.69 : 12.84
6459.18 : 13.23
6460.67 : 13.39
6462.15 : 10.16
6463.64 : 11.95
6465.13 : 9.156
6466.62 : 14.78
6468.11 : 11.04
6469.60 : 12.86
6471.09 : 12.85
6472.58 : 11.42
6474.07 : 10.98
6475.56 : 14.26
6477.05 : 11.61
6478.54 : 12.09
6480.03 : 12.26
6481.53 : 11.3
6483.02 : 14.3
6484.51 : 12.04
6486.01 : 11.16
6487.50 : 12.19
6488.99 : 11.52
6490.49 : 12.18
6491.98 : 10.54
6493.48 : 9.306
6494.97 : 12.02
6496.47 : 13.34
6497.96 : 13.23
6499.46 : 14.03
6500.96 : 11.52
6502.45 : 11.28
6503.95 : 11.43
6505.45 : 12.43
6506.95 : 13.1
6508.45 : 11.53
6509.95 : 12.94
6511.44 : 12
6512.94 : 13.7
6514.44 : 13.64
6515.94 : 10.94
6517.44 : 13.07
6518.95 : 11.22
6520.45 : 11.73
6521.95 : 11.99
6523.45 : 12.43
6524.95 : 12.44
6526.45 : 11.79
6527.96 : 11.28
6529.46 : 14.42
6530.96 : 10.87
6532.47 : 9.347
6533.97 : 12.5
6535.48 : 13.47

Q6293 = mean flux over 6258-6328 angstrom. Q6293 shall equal 11.5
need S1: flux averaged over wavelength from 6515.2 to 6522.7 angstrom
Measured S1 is 11.8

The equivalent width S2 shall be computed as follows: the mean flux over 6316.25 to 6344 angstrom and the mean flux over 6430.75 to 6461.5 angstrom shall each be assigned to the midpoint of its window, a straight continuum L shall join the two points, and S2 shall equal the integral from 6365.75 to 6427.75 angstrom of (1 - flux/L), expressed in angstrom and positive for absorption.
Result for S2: 0.7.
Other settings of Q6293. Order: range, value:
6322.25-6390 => 12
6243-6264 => 11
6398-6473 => 11.9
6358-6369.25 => 11.8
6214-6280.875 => 11.2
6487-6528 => 12.1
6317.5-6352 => 11.8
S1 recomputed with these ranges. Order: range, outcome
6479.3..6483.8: 12.6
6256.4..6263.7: 10.9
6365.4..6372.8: 12.3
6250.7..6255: 11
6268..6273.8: 11.6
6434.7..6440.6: 12.5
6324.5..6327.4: 12.3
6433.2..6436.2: 14.1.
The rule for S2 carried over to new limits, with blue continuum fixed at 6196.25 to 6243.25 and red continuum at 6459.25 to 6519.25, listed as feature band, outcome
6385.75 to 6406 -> 0.5 angstrom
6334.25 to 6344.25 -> -0.1 angstrom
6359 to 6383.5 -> -0.6 angstrom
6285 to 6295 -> -0.6 angstrom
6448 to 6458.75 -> -0.2 angstrom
